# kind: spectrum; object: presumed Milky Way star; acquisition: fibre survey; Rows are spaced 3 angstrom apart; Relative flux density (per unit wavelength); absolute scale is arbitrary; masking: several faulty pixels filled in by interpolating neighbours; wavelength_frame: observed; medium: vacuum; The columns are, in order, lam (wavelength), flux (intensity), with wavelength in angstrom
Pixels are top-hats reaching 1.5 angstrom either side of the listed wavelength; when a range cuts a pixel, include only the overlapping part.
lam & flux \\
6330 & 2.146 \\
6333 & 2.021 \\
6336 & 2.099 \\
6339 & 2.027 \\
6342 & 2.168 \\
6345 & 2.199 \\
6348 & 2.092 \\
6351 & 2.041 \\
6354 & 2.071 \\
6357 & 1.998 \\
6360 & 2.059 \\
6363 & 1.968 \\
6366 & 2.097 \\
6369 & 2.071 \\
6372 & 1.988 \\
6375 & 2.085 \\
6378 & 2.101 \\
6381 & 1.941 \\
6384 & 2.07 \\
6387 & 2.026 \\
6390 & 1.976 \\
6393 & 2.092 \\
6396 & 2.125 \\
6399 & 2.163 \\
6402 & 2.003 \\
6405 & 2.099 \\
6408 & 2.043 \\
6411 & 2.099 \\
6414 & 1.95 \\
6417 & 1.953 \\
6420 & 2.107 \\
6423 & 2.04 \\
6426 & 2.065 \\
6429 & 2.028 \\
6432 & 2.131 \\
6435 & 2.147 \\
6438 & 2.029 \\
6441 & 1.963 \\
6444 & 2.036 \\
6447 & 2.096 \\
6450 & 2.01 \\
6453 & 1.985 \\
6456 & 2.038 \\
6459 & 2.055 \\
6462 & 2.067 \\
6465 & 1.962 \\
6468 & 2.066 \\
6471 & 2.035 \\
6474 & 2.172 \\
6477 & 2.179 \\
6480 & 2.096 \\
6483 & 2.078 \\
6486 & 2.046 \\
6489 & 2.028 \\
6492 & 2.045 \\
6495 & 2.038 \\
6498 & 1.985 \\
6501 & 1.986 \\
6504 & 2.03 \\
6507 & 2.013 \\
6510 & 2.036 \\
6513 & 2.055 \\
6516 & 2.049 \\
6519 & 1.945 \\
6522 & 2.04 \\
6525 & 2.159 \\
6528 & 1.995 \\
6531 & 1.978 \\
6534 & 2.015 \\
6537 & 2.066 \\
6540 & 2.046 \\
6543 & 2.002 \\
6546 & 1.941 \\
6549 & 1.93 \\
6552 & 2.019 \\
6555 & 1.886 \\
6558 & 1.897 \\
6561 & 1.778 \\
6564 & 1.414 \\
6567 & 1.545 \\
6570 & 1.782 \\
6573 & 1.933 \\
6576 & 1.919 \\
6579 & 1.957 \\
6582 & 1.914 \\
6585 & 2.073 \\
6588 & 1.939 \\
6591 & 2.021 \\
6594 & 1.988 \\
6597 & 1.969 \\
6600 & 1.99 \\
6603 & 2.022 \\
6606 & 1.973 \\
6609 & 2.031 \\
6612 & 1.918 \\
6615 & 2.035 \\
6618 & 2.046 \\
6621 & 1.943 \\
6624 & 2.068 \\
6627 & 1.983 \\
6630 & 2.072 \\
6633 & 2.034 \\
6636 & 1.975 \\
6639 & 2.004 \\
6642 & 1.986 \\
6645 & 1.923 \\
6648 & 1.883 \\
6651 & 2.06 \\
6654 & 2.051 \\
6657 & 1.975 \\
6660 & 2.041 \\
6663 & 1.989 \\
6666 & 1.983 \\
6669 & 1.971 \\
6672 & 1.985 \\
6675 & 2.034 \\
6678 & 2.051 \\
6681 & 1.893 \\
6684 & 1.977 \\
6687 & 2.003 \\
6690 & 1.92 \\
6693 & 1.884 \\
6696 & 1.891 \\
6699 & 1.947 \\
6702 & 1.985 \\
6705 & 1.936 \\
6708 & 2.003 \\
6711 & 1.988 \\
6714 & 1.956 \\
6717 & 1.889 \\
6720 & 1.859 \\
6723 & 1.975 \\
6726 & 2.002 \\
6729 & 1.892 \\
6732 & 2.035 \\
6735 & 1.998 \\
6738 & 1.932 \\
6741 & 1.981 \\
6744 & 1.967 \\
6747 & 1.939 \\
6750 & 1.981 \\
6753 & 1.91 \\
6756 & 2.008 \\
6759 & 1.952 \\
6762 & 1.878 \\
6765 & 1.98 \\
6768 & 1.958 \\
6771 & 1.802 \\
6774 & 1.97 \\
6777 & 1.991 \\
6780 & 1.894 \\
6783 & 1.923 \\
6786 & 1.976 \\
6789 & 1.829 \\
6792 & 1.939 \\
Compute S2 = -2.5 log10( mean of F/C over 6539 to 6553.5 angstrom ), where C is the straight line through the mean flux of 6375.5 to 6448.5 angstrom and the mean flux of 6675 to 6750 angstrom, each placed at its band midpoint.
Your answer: 0.01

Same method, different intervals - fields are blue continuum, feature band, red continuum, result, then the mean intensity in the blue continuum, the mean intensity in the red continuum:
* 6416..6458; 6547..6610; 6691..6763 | 0.05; 2.05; 1.95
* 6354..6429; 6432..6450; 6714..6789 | -0.01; 2.05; 1.94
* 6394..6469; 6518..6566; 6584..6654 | 0.04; 2.05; 2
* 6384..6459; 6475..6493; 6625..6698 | -0.03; 2.05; 1.98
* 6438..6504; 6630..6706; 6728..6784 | 0.00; 2.05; 1.95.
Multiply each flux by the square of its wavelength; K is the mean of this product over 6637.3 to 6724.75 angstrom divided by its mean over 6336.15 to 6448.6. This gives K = 1.04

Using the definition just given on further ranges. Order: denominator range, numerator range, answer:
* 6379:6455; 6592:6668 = 1.04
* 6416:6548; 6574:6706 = 1.02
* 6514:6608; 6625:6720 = 1.05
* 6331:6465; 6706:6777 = 1.05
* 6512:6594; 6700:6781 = 1.07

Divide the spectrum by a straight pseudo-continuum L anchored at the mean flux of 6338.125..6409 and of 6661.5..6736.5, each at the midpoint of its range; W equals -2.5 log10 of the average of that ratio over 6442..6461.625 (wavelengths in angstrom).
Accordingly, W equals 0.001 mag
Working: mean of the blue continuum 2.06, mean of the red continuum 1.96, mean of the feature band 2.04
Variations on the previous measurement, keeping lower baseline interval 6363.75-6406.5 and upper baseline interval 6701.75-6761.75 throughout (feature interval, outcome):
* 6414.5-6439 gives -0.007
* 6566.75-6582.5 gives 0.080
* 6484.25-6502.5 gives 0.002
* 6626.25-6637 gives -0.018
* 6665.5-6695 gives 0.002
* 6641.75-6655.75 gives 0.001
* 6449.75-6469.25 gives 0.005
